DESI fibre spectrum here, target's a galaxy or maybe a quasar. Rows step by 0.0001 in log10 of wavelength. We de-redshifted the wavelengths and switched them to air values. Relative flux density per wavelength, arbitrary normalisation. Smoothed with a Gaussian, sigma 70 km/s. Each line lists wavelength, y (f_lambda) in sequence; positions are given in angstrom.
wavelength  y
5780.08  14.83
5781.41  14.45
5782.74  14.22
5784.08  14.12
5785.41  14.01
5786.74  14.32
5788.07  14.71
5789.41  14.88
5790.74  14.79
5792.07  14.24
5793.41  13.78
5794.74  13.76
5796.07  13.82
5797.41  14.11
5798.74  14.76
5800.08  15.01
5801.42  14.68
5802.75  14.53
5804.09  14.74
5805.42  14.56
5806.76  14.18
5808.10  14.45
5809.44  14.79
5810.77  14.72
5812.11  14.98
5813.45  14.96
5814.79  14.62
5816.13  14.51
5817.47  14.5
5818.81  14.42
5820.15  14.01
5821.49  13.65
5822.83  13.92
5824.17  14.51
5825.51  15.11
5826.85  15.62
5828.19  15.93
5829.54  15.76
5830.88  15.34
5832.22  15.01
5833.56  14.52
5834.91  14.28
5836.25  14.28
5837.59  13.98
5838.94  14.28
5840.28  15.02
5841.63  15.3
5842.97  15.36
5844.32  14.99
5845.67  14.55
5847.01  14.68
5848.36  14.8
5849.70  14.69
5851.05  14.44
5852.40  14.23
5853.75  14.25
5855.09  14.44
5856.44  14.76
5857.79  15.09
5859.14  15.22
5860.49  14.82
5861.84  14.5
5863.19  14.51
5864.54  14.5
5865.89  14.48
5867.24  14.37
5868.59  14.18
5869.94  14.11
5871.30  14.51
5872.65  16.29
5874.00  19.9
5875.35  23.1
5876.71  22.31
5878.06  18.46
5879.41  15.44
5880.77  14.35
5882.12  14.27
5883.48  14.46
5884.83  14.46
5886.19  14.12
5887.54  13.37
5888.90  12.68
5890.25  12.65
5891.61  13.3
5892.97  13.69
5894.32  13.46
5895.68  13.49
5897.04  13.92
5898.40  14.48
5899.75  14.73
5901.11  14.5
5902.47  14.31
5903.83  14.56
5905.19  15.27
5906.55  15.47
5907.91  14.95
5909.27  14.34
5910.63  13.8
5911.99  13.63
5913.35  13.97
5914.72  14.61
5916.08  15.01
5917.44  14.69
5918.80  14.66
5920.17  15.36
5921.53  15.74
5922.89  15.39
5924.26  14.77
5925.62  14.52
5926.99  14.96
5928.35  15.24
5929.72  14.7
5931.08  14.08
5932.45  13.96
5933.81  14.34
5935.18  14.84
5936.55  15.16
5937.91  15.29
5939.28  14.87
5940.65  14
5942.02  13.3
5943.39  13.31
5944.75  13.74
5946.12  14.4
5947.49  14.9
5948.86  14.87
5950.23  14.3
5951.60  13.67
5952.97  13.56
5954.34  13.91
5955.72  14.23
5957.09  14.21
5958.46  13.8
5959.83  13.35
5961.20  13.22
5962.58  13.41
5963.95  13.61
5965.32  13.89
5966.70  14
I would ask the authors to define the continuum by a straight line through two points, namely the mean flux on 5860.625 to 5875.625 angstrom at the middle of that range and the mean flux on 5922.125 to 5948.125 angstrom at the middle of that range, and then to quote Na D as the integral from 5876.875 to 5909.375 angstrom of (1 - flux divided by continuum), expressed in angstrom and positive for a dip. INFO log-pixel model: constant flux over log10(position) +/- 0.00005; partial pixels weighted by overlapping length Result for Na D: 1.56 angstrom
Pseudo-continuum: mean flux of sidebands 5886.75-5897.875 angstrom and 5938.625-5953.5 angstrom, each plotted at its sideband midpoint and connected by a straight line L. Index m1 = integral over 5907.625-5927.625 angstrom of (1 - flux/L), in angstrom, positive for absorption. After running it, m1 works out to -1.45 angstrom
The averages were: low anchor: 13.3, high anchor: 14.1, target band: 14.7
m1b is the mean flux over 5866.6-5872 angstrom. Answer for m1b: 14.3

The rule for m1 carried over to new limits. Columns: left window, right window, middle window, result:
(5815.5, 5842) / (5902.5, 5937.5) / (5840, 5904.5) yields -1.1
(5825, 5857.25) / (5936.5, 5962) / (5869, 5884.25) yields -2.5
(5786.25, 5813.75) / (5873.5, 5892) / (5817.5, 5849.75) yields 0.7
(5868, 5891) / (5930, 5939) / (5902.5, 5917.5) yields 0.6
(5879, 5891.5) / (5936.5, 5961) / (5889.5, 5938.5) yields -1.7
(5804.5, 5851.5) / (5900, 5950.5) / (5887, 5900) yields 1.0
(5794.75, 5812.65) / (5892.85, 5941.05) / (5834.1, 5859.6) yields -0.2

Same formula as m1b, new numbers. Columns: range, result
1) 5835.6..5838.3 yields 14.1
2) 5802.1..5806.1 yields 14.6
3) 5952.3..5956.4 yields 13.9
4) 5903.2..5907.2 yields 15.1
